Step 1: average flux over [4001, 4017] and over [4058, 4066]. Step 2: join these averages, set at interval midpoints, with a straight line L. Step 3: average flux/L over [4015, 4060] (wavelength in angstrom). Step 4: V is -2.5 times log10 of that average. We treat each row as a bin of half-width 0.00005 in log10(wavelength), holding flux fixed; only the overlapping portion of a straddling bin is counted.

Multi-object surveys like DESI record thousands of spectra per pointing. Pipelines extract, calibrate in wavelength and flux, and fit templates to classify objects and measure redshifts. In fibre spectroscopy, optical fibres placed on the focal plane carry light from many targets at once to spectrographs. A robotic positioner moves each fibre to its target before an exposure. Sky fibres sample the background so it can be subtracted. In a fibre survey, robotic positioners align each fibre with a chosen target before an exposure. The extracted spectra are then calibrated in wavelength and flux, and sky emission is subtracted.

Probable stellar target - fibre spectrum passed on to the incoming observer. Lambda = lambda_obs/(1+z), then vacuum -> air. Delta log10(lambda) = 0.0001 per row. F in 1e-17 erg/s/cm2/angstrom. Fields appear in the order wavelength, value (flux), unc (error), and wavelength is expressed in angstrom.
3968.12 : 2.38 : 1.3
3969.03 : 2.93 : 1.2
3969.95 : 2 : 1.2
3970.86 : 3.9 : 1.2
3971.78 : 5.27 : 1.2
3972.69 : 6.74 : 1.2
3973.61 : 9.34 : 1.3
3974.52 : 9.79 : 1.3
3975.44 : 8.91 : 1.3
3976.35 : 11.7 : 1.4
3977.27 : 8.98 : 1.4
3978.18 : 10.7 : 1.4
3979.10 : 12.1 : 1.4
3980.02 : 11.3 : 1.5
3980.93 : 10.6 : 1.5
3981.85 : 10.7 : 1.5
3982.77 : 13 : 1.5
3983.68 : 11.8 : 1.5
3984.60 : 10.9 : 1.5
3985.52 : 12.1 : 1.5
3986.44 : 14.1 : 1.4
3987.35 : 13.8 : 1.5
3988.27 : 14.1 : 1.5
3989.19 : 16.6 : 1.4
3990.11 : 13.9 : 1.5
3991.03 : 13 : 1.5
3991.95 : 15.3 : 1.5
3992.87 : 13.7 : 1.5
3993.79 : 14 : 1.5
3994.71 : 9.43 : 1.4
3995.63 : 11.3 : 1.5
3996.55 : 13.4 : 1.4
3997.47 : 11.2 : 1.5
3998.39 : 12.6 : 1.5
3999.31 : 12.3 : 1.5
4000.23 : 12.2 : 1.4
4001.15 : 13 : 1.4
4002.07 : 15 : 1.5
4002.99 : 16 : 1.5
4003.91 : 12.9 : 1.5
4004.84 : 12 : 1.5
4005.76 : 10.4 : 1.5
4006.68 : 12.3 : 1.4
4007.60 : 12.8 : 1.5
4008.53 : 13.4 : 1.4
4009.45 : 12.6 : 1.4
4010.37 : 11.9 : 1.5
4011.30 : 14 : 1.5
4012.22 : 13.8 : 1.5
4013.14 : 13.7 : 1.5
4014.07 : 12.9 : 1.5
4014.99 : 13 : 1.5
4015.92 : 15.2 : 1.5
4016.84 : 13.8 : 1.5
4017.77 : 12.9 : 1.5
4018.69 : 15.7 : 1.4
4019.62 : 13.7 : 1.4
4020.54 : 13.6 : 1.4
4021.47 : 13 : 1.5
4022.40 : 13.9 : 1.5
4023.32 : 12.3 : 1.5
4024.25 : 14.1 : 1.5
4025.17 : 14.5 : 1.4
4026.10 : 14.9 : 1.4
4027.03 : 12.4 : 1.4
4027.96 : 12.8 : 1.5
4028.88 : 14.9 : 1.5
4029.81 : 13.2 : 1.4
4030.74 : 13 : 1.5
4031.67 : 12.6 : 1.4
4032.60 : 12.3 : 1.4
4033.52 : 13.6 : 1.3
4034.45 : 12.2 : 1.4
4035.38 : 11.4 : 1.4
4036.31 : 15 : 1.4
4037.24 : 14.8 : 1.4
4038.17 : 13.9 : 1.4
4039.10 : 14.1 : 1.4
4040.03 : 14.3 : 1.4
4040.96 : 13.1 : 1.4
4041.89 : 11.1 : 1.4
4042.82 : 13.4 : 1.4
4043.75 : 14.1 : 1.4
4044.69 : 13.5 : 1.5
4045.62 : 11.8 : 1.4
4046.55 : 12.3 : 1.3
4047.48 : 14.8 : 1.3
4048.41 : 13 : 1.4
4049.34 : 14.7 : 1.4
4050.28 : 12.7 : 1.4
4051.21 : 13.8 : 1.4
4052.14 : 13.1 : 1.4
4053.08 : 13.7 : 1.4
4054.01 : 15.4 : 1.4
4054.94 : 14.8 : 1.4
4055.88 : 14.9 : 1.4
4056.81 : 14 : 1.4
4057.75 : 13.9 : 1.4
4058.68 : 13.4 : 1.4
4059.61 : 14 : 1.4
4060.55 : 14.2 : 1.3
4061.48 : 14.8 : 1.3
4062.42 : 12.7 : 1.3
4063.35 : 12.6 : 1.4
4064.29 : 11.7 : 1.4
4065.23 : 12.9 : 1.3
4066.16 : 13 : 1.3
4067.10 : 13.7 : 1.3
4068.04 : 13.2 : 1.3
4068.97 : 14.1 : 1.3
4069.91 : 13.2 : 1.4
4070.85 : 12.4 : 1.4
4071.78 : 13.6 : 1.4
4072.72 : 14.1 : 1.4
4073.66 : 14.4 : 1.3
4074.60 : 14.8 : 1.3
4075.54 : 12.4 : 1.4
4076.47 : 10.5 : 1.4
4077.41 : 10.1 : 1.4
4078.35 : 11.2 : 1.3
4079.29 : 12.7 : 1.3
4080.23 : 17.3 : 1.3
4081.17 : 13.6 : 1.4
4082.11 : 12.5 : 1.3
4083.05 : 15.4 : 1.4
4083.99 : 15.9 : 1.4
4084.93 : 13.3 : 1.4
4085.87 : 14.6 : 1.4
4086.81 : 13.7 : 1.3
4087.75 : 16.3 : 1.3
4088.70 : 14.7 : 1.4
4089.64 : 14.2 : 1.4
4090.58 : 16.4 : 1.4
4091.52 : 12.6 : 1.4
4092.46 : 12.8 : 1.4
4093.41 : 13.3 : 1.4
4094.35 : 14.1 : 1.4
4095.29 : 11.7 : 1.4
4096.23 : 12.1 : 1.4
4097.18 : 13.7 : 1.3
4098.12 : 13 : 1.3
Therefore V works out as -0.03 mag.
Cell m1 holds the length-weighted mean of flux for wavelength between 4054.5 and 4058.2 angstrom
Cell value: 14.4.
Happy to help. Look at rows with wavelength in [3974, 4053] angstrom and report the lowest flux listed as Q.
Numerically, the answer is 8.91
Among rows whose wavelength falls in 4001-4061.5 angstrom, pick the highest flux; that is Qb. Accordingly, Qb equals 16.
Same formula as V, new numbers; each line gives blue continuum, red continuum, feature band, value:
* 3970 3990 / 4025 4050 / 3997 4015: -0.09 mag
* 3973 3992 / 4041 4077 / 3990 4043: -0.05 mag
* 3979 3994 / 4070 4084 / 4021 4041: -0.03 mag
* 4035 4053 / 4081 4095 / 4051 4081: 0.03 mag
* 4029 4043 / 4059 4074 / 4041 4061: -0.03 mag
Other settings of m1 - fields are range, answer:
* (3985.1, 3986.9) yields 13.2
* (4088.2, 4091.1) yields 15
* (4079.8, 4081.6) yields 15.4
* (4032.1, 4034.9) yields 12.7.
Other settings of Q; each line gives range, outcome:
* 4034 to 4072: 11.1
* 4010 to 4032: 11.9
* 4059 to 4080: 10.1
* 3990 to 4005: 9.43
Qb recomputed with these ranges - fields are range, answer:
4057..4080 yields 14.8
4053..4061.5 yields 15.4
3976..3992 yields 16.6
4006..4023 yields 15.7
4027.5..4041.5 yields 15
